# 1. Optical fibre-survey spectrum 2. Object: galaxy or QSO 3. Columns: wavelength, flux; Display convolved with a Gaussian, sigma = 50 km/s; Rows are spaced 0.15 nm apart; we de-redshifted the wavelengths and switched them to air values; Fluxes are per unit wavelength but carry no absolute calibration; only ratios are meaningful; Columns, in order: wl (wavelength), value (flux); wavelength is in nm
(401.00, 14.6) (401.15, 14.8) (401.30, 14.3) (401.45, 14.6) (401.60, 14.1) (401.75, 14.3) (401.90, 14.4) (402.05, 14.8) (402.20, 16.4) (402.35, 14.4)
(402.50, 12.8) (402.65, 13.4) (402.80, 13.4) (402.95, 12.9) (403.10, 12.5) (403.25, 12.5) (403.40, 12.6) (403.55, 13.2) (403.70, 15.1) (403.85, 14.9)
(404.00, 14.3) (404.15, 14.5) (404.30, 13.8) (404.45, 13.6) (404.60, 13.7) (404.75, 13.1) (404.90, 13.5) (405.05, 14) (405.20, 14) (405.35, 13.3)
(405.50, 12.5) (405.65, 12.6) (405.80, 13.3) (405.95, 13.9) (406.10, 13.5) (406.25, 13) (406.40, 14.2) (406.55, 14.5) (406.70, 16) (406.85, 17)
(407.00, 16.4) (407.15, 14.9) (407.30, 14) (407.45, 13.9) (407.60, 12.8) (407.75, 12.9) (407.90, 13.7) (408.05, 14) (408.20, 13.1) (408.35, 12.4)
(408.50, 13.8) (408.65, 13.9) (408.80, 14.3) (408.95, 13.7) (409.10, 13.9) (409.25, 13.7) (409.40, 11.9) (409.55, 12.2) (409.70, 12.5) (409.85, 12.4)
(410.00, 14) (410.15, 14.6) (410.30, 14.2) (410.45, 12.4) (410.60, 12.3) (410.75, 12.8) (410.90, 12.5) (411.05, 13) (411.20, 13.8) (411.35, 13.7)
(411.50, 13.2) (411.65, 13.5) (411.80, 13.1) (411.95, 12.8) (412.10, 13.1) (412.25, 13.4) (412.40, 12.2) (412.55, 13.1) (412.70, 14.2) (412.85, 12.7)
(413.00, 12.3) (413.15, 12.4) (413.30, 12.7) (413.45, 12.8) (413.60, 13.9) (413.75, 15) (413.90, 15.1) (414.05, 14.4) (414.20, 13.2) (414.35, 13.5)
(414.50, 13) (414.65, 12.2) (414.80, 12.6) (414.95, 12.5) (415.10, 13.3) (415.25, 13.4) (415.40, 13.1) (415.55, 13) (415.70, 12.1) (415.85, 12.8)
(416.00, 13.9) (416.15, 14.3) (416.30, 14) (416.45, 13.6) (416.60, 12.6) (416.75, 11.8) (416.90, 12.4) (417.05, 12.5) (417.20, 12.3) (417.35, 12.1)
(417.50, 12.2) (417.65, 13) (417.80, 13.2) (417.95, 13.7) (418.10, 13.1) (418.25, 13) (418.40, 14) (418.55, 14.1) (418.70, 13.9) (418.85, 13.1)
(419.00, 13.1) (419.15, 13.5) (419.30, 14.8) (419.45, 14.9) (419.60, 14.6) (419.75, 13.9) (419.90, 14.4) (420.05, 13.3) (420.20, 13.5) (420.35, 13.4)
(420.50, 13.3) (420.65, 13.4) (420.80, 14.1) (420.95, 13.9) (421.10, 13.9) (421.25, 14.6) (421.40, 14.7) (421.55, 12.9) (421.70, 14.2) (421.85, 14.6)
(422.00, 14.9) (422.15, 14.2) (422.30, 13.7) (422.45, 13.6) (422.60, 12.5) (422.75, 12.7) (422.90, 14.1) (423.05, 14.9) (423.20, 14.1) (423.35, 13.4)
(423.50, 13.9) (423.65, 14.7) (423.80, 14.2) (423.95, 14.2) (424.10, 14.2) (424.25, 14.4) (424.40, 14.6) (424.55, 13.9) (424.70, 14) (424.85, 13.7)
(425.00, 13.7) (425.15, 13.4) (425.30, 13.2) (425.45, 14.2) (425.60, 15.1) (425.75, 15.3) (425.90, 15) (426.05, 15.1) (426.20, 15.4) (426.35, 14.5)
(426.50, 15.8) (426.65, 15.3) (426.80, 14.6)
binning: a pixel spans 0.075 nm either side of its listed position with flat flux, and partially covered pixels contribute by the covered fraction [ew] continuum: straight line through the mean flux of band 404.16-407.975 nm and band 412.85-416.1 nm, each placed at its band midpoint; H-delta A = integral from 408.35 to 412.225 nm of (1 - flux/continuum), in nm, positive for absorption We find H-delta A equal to 0.09 nm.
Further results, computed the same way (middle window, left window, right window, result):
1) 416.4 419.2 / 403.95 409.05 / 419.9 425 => 0.18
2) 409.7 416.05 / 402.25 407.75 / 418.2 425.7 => 0.32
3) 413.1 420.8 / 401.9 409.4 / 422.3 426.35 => 0.37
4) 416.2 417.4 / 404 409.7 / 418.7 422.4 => 0.10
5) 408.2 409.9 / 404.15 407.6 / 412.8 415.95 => 0.07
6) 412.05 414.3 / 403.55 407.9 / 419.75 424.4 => 0.10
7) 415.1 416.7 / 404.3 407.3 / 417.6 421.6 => 0.07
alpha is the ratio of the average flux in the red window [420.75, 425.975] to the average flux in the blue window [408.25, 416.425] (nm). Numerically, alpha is 1.06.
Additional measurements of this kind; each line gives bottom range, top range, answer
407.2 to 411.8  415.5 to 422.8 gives 1.01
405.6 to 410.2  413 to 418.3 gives 0.95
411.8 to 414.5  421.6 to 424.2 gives 1.05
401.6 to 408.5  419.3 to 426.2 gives 1.02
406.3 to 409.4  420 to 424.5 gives 0.99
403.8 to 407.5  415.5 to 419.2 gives 0.93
